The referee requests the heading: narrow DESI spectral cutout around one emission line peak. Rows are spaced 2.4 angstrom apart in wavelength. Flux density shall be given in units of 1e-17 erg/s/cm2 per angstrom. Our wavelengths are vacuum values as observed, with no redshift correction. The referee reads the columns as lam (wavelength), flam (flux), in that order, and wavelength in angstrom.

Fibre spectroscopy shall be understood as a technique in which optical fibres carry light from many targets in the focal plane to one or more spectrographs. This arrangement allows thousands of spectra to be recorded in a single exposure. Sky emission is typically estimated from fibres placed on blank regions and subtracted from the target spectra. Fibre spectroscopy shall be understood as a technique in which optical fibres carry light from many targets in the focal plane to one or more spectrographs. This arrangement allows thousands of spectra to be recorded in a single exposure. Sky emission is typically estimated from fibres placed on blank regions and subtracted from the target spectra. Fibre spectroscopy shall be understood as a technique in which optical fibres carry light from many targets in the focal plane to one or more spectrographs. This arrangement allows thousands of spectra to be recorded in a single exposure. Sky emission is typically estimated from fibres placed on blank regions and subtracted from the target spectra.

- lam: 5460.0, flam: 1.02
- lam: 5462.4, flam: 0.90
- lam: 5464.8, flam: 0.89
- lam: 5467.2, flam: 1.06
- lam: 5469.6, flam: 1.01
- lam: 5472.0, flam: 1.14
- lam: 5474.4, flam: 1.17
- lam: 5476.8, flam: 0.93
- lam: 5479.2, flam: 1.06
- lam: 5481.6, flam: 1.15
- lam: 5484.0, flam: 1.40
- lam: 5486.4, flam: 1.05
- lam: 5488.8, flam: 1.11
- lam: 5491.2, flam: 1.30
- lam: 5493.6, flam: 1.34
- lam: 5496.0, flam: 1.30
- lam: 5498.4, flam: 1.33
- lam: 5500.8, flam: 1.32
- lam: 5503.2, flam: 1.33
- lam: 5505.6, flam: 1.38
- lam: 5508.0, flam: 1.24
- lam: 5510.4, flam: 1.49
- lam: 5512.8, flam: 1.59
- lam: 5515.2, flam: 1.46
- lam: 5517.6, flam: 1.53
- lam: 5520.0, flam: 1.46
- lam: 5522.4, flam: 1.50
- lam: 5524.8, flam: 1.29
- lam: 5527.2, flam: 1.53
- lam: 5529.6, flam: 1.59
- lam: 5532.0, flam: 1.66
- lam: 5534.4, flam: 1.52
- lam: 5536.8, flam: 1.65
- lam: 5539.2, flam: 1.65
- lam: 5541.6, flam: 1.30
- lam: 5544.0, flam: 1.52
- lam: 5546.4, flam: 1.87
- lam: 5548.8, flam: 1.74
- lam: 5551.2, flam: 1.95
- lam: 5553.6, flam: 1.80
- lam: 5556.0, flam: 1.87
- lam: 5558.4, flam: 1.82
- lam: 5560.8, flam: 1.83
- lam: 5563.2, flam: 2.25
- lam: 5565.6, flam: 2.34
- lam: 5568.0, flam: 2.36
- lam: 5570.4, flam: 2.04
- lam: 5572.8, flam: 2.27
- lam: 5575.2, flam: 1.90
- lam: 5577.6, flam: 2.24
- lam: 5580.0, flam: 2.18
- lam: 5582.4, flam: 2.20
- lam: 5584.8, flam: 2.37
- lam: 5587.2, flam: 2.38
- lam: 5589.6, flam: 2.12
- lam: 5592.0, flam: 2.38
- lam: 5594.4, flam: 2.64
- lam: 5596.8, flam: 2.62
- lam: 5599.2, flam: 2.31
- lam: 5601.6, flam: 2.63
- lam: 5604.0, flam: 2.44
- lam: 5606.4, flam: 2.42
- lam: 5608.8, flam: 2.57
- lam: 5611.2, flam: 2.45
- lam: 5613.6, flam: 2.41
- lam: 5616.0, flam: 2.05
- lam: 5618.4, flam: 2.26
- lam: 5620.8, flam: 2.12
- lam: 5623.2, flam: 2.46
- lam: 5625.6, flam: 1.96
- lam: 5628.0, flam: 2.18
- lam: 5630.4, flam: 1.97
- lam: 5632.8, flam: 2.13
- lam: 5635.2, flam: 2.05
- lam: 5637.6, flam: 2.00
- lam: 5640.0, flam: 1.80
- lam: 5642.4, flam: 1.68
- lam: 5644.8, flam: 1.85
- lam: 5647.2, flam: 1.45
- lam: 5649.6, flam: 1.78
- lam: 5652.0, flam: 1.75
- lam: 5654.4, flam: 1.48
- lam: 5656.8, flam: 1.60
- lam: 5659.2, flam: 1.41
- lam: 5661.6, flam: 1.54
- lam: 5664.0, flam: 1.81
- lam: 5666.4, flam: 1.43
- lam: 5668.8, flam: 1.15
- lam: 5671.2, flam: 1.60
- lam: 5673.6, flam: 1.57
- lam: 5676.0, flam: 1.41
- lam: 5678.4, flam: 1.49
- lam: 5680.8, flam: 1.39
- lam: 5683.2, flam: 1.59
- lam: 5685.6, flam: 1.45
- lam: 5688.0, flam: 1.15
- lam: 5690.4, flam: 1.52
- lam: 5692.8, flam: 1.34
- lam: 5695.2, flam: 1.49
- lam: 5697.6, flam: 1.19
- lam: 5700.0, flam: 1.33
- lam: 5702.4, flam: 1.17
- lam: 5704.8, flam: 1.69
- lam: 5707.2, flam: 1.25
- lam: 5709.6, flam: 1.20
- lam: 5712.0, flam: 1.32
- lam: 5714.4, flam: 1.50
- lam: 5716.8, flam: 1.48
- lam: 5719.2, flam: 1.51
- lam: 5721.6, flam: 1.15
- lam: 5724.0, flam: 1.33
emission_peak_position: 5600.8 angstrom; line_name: C IV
